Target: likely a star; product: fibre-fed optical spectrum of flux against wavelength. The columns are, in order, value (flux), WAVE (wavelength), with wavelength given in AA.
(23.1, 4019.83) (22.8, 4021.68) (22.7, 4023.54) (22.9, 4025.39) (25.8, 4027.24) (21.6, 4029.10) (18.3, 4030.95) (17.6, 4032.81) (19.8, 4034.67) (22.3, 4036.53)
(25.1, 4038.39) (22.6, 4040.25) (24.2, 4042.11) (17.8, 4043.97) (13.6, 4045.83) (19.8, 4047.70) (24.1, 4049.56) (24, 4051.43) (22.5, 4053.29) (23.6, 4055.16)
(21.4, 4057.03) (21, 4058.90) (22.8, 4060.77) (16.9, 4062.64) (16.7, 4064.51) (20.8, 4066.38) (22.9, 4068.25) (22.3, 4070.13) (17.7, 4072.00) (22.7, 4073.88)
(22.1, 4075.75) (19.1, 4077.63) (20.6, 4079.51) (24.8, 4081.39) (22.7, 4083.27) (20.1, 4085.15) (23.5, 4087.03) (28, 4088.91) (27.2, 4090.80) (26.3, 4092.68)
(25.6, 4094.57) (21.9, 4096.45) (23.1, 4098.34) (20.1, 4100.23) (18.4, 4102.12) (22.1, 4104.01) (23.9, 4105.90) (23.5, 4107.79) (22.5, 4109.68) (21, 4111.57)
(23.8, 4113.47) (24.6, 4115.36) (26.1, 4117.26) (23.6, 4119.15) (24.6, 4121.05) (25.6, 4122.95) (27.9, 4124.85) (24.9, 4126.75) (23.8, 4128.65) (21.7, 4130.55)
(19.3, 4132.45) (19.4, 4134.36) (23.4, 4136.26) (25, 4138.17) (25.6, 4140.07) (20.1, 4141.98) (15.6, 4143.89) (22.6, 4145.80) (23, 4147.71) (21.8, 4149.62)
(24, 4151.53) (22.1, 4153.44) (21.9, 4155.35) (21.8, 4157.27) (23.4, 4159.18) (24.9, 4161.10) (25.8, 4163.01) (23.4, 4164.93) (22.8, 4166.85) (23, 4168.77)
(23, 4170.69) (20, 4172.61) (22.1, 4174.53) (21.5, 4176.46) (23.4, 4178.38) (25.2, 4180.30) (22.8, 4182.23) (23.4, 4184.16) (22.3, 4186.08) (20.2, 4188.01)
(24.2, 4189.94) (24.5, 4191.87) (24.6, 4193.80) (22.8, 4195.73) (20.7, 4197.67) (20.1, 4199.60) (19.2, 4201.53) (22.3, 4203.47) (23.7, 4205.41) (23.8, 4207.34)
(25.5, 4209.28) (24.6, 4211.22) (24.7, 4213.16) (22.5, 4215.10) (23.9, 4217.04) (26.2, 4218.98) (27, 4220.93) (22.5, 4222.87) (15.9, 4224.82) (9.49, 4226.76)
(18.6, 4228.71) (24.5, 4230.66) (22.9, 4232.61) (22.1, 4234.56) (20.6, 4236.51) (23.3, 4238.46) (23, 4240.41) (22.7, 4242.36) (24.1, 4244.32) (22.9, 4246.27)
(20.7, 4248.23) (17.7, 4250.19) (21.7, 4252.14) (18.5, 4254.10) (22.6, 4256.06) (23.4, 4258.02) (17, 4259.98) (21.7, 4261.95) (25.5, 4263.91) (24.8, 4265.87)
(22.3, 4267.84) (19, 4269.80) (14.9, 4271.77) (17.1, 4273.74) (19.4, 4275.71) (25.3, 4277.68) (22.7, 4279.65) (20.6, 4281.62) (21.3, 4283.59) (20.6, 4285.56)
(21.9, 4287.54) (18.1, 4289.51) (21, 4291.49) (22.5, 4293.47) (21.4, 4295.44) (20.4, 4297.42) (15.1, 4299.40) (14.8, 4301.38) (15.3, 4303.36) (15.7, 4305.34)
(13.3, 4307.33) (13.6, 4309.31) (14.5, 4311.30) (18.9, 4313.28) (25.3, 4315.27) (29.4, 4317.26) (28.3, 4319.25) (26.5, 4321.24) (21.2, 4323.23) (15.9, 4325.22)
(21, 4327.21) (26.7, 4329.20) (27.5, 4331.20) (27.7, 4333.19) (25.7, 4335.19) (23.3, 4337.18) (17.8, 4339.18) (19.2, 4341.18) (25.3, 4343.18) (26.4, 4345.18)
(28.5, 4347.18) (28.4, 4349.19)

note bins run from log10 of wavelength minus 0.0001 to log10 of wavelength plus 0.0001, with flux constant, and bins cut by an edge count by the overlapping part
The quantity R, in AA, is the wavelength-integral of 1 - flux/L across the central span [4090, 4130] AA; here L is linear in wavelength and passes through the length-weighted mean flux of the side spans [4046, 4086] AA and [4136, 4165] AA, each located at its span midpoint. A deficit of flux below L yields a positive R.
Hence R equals -3.3 AA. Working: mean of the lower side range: 21.2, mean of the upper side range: 22.7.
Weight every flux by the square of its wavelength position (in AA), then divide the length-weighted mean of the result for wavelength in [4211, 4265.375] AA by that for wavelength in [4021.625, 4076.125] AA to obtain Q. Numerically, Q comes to 1.12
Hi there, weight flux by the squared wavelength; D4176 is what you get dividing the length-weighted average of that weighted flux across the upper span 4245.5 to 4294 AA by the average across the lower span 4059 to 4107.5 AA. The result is 1.03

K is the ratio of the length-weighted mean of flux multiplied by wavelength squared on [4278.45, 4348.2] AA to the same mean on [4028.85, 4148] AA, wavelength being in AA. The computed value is 1.1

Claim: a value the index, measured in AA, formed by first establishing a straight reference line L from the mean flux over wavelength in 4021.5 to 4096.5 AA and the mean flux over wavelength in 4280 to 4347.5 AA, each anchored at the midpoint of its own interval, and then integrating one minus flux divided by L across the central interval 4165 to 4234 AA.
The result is -2.7 AA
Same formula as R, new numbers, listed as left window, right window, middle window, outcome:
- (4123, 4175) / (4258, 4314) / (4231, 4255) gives -1.62 AA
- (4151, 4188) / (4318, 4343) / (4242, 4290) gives 4.55 AA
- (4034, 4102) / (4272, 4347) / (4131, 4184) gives -2.14 AA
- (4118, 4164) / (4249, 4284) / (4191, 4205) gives -0.03 AA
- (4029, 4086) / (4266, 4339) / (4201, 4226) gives -2.74 AA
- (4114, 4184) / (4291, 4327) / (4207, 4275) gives -1.66 AA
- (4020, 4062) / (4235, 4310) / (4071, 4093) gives -1.47 AA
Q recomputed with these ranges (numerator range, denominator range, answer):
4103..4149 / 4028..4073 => 1.15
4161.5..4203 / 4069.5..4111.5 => 1.05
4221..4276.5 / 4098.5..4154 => 0.97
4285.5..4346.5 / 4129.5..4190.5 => 1.02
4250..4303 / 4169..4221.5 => 0.92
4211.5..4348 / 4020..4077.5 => 1.12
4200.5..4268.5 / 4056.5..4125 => 1.04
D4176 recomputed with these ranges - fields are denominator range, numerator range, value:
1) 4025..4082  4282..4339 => 1.12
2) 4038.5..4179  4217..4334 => 1.01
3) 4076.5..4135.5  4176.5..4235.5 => 1.01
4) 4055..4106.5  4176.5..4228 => 1.08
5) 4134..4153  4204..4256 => 1.04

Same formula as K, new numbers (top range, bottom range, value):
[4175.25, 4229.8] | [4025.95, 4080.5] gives 1.14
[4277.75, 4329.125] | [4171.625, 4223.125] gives 0.92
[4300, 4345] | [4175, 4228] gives 1.00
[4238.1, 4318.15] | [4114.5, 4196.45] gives 0.93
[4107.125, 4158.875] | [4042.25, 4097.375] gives 1.08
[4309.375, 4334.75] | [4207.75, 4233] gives 1.10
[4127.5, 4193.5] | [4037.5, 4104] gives 1.08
